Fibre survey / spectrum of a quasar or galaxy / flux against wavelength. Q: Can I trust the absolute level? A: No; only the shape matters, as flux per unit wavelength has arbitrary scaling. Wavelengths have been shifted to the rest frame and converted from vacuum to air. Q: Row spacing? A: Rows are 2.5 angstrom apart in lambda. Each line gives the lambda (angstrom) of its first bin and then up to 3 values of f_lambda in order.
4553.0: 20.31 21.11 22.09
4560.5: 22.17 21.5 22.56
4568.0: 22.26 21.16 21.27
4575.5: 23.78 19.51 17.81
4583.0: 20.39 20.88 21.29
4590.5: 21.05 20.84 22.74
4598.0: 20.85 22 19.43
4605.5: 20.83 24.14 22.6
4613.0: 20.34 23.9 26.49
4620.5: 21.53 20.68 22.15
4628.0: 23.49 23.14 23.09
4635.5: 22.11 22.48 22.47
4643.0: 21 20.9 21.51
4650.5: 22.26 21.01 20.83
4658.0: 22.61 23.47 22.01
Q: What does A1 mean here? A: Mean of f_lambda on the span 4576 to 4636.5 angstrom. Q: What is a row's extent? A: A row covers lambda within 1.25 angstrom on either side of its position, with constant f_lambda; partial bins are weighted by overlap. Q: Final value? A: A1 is 21.7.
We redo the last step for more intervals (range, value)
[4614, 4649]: 22.5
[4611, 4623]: 22.8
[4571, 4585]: 20.6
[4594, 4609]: 21.6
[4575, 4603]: 20.9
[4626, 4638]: 22.9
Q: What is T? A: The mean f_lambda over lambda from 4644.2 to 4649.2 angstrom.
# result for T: 21.2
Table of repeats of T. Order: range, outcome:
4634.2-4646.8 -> 21.8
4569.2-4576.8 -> 22.1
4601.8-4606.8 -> 20.2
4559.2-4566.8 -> 22.1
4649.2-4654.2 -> 21.6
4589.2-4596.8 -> 21.5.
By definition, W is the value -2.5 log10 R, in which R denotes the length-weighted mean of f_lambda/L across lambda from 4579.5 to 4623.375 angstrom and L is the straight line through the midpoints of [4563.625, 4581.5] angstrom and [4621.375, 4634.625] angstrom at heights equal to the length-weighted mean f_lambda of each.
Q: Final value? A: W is 0.02 mag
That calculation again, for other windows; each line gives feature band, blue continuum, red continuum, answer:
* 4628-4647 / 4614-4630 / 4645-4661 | 0.01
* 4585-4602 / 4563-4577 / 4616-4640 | 0.05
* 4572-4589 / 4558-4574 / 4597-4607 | 0.04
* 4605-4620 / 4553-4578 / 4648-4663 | -0.06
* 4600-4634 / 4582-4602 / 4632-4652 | -0.04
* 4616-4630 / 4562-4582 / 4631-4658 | -0.06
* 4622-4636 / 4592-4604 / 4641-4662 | -0.05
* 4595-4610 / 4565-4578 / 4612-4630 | 0.04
